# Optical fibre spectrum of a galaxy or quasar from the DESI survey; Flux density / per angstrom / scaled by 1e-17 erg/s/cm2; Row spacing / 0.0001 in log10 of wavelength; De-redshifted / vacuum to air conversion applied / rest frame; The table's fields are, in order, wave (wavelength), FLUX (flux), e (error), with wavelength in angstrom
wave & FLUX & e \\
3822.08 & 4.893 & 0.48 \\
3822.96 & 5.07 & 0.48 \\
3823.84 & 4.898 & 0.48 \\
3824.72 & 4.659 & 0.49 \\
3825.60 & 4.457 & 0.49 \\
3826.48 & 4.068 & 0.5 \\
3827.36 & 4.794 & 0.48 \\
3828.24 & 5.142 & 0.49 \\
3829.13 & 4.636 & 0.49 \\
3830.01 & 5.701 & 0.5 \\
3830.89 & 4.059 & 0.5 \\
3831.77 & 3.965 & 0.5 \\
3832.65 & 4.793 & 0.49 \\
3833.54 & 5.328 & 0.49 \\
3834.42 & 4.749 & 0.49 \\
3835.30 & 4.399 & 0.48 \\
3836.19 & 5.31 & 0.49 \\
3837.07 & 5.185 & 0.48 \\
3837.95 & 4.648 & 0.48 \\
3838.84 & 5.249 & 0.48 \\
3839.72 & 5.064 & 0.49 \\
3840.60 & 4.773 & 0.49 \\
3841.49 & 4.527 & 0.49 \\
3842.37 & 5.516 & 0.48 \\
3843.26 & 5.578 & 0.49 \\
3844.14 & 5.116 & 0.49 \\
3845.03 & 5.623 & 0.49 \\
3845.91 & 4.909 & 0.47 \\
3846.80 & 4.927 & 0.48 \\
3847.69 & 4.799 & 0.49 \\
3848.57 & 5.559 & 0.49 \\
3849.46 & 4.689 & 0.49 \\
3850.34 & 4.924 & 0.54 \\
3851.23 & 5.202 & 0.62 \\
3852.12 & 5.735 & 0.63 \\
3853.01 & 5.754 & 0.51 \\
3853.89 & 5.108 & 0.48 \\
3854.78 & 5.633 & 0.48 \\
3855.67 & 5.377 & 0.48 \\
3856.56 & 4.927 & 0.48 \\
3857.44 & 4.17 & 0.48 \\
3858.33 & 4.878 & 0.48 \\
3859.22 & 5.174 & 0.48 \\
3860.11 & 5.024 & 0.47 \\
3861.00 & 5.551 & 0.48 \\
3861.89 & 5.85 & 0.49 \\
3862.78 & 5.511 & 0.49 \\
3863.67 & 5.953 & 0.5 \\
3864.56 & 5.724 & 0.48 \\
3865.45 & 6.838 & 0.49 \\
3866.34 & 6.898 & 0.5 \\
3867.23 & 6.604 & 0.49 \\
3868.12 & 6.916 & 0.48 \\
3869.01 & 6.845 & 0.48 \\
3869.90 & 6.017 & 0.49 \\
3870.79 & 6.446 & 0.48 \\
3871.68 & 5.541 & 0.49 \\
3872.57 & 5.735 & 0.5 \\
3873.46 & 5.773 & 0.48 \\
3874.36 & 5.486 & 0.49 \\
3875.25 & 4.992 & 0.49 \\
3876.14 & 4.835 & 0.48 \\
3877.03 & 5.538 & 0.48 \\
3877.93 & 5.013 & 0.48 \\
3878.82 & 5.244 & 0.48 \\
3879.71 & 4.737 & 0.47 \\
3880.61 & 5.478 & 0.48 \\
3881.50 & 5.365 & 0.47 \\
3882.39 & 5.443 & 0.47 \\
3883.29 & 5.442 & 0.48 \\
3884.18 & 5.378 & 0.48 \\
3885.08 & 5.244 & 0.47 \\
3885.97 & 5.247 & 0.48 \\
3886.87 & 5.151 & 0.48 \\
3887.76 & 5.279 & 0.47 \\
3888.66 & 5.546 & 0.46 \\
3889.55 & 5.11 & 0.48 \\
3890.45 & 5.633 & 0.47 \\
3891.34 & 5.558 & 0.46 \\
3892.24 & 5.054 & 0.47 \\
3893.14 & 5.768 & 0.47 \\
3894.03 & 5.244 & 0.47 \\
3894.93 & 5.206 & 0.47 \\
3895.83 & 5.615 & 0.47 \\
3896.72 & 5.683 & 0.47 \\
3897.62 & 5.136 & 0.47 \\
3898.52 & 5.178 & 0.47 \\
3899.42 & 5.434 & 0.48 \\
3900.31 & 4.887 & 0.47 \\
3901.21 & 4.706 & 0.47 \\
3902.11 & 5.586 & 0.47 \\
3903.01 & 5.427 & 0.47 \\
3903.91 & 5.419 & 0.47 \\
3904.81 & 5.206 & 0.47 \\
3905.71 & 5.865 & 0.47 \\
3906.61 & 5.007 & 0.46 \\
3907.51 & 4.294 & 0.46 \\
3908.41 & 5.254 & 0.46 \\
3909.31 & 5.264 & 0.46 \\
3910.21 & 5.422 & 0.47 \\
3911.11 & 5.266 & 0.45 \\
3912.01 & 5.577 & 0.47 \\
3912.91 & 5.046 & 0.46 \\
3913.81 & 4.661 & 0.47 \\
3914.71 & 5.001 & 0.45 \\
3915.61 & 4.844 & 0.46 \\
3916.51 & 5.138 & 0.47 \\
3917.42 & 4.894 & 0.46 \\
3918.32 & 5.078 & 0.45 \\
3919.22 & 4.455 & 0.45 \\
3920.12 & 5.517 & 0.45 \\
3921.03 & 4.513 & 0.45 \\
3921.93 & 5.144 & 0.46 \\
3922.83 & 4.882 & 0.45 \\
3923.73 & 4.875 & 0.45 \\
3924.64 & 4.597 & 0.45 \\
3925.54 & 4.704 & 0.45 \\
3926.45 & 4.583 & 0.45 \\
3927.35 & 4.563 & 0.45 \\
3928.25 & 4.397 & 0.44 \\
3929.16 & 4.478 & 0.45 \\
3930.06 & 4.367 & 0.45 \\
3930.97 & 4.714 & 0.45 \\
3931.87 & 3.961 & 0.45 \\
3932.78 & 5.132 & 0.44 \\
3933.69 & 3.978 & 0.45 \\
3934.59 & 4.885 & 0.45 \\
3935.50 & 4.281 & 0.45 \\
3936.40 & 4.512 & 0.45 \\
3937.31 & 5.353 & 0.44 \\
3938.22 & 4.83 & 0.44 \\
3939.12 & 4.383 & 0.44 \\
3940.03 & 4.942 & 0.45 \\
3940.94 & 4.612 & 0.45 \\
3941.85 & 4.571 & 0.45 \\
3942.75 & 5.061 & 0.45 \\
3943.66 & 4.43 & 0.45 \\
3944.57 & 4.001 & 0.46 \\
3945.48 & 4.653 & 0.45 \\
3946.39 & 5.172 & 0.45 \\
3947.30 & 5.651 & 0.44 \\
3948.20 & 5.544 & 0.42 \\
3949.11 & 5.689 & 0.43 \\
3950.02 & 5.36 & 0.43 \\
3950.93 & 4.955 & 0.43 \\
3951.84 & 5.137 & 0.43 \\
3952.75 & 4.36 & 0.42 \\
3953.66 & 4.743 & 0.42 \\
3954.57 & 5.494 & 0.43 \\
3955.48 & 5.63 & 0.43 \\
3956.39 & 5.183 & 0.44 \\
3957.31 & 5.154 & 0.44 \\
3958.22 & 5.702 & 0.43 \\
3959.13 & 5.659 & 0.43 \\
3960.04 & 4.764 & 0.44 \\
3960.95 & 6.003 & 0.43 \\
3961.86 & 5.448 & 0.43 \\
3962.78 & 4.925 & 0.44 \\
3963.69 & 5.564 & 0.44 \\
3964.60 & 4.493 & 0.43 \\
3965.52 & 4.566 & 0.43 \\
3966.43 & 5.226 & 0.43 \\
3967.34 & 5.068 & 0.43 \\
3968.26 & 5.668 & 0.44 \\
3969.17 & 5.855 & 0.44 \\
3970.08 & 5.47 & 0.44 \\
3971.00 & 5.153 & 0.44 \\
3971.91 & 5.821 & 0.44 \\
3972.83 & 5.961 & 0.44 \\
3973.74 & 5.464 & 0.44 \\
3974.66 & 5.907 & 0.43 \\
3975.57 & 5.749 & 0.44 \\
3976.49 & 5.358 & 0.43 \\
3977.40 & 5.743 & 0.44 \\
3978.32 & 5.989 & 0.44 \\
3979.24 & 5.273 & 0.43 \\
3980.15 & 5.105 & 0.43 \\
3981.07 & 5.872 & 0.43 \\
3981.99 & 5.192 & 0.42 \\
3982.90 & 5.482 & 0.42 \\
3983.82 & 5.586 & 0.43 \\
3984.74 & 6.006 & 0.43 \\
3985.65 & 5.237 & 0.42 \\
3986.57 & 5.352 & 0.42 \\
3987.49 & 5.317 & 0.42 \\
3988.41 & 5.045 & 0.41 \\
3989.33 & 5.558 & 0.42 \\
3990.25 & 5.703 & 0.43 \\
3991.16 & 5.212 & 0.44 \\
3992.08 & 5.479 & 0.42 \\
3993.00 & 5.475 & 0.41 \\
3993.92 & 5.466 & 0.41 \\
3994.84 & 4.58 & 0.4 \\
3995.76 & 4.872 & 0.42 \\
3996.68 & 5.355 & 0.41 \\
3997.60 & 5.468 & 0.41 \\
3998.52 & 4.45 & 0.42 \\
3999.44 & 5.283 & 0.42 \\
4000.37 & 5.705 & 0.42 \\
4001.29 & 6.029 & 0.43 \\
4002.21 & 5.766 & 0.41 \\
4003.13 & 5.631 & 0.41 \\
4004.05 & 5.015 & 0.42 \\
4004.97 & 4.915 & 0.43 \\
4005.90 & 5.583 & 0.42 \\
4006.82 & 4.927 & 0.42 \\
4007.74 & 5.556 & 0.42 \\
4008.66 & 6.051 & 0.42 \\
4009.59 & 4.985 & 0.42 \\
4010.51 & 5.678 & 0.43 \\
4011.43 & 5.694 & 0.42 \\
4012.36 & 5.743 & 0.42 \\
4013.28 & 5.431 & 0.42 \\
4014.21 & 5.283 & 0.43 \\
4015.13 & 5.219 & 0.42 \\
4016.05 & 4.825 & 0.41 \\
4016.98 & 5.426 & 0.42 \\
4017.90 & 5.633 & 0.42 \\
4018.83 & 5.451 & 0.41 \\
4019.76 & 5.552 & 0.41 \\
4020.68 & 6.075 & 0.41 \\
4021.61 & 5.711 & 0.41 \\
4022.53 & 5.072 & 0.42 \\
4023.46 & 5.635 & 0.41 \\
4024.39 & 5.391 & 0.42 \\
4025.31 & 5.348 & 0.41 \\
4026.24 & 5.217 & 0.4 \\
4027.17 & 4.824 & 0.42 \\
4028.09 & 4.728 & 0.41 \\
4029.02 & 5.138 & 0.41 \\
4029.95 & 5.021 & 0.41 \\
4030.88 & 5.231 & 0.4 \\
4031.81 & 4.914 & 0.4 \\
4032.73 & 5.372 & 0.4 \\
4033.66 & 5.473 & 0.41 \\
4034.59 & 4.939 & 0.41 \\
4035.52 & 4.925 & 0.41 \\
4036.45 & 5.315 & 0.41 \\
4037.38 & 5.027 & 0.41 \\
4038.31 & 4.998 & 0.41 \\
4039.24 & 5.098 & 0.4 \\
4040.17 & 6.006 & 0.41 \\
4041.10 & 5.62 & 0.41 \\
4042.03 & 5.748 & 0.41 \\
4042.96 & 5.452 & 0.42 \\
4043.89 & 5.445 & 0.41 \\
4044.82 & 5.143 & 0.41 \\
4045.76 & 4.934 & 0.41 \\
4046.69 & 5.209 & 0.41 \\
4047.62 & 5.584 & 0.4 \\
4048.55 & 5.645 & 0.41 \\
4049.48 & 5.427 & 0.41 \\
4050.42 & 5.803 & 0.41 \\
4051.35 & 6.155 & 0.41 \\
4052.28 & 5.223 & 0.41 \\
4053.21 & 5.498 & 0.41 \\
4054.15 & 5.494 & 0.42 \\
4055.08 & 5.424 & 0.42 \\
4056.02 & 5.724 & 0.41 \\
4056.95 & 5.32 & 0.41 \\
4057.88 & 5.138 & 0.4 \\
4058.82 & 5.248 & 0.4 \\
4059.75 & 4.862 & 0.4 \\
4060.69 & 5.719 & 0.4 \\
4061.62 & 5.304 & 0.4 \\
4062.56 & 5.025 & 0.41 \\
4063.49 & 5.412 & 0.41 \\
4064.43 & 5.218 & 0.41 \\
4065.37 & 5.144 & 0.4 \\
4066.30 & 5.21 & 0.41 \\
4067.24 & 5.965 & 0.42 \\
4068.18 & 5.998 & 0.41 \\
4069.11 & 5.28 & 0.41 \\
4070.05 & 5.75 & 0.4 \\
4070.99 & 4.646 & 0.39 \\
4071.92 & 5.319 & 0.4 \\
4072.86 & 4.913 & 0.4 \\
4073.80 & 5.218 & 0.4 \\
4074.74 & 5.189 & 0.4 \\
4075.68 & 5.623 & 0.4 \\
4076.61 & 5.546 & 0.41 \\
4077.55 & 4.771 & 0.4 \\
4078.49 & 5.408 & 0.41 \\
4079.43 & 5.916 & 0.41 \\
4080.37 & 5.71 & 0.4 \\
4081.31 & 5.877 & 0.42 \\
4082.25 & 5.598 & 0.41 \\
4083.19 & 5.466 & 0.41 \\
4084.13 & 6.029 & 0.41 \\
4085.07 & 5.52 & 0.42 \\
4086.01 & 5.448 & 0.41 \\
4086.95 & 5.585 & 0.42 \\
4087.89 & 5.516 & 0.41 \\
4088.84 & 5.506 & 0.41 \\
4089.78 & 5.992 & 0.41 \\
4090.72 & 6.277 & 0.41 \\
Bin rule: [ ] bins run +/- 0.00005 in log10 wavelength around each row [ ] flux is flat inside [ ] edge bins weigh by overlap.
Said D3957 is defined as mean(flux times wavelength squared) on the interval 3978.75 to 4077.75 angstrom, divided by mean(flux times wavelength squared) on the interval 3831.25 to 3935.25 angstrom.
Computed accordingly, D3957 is 1.11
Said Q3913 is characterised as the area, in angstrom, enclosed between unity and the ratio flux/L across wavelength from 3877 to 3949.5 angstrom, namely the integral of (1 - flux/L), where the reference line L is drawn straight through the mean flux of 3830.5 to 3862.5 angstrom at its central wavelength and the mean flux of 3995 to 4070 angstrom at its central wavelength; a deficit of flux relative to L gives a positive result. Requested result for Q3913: 1.9 angstrom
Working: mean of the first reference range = 5.06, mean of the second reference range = 5.37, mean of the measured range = 5.03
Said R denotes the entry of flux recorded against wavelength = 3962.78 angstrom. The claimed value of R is 4.925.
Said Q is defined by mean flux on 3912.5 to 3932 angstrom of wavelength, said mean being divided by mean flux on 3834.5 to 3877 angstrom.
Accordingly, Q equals 0.88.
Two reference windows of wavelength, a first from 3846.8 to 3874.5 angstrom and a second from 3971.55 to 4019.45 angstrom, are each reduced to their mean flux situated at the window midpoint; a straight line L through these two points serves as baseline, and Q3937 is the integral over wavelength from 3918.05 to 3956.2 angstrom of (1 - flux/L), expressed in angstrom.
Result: 4.9 angstrom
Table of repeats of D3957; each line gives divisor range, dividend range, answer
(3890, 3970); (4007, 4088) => 1.13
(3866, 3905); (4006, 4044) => 1.04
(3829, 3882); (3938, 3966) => 1.00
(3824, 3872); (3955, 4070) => 1.11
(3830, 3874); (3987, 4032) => 1.08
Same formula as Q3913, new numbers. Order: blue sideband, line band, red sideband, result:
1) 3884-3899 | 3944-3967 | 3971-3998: 1.1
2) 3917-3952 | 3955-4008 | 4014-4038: -3.9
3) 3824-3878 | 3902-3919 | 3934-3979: 0.2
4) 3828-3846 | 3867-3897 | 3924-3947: -4.5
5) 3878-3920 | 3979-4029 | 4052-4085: -0.4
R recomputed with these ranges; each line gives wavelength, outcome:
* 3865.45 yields 6.838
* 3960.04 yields 4.764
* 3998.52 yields 4.45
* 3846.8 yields 4.927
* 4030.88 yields 5.231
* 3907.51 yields 4.294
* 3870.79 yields 6.446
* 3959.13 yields 5.659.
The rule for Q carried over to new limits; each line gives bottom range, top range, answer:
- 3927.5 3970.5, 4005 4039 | 1.07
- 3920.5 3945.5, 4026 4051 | 1.14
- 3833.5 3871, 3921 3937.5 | 0.85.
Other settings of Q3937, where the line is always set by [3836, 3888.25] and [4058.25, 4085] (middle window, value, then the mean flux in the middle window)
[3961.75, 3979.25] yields -0.1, 5.44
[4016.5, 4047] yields 0.6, 5.3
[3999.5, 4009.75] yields -0.1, 5.47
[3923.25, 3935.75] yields 2.0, 4.54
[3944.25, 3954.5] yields 0.7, 5.06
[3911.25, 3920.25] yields 0.7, 5.02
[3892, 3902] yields 0.2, 5.28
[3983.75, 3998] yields 0.2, 5.35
